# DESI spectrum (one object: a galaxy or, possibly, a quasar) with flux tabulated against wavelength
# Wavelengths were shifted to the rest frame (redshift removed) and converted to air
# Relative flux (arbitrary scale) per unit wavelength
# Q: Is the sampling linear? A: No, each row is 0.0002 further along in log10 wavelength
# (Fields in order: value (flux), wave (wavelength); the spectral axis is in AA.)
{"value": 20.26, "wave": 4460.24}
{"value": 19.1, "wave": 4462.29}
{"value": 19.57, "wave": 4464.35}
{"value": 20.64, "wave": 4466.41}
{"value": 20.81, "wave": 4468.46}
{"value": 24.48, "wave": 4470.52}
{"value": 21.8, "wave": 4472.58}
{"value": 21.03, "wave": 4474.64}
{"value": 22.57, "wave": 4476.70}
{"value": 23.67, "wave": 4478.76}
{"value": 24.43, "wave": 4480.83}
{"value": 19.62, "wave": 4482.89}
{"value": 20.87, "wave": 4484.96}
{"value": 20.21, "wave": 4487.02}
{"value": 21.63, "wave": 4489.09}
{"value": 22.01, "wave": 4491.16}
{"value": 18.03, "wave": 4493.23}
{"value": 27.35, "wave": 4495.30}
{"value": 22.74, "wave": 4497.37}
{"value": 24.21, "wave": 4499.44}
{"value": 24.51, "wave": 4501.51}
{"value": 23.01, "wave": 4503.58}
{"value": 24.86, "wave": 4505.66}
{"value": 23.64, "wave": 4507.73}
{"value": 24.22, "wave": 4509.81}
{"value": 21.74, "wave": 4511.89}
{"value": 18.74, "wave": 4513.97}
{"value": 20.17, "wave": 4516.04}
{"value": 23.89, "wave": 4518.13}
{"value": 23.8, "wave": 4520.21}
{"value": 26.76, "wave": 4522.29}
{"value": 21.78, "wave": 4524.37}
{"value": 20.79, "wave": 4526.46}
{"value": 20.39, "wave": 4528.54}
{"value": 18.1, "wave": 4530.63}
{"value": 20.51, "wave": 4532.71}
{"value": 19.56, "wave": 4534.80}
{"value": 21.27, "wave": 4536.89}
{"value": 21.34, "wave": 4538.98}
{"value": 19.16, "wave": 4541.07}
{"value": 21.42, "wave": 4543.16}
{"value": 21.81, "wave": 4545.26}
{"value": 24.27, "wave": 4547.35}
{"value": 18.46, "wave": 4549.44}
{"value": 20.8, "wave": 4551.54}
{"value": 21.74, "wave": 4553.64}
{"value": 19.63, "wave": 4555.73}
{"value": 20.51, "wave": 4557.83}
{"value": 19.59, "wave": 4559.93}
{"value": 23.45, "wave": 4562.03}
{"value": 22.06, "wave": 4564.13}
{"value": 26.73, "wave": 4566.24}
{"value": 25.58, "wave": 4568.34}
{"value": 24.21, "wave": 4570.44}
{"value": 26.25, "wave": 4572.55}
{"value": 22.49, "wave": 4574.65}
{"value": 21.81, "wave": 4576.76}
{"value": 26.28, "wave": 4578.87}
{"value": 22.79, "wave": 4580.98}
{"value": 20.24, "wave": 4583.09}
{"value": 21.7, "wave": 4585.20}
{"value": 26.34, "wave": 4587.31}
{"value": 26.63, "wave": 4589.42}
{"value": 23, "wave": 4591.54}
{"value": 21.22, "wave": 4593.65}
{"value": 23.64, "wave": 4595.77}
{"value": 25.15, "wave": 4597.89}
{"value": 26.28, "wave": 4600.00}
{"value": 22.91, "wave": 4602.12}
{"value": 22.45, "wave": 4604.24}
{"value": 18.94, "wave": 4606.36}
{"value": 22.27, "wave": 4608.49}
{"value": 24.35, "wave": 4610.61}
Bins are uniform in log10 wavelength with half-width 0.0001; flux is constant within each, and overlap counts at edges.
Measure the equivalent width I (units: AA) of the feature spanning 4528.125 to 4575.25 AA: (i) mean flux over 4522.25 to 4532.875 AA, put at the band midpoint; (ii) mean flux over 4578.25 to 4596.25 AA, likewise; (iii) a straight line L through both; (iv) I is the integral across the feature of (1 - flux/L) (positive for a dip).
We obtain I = 0.6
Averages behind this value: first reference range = 21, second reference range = 23.5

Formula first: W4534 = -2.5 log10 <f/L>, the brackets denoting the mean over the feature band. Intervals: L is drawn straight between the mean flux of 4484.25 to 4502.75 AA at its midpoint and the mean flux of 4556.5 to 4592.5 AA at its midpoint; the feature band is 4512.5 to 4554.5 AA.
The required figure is 0.084 mag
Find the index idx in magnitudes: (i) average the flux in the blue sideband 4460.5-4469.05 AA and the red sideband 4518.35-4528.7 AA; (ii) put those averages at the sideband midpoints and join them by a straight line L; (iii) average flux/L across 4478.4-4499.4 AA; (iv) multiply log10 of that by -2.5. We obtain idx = -0.04 mag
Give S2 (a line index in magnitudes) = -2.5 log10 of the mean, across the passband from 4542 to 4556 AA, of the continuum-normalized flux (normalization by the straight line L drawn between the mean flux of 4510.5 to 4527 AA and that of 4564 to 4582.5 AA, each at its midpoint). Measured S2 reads 0.10 mag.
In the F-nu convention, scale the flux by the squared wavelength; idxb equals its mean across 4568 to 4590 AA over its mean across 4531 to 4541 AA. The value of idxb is 1.20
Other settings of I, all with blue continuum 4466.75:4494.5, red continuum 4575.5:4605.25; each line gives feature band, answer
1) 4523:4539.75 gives 1.46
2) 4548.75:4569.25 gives 1.03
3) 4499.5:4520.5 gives -0.68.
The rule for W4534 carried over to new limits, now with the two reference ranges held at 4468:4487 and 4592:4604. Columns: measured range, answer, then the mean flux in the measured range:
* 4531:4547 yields 0.11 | 20.8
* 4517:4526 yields -0.05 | 23.8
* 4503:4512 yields -0.06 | 23.7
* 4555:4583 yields 0.01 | 23.1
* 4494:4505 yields -0.09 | 24.2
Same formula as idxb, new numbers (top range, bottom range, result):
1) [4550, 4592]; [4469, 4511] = 1.05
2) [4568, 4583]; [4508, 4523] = 1.08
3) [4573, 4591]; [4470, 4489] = 1.12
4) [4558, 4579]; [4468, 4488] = 1.12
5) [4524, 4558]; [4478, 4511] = 0.93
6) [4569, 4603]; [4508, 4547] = 1.14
